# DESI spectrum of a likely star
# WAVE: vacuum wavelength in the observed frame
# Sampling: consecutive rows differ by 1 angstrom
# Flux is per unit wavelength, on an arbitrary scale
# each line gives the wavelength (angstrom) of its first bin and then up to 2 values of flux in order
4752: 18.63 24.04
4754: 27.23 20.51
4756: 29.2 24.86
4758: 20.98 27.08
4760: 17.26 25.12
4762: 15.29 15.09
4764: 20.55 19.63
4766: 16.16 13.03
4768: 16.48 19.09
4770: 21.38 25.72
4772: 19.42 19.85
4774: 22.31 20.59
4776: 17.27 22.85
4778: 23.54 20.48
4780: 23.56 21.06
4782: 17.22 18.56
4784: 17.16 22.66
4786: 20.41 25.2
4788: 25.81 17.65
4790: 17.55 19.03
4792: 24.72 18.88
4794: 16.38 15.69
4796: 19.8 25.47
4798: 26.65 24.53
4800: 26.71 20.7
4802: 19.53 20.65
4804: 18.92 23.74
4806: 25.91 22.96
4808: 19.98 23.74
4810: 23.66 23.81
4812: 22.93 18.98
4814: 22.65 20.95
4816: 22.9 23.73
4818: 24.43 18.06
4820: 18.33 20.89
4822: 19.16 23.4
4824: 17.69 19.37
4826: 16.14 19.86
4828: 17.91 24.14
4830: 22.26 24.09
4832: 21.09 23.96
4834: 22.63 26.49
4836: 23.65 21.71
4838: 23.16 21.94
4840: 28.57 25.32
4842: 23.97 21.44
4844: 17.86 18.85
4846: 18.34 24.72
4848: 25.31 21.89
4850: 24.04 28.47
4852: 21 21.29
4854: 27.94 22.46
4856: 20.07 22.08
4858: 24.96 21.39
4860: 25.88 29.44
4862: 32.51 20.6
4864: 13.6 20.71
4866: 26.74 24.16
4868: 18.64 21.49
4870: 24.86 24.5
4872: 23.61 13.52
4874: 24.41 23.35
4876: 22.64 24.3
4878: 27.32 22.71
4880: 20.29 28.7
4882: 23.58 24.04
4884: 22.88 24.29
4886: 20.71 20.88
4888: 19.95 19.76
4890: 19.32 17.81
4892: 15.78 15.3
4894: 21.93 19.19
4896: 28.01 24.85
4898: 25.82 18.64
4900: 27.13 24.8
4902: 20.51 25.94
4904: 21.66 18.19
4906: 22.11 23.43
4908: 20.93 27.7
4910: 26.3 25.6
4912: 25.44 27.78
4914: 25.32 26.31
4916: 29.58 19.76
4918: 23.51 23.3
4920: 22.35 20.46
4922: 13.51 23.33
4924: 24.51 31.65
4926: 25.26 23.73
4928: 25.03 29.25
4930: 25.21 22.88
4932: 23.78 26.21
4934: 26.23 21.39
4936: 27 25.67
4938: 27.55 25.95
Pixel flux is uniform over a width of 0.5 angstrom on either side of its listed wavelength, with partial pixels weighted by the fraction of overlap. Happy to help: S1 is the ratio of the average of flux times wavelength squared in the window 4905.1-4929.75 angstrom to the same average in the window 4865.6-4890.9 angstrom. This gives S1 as 1.10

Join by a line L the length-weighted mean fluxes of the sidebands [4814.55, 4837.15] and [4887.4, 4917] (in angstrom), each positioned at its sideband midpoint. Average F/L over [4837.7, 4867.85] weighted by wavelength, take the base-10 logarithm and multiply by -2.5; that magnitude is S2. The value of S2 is -0.06 mag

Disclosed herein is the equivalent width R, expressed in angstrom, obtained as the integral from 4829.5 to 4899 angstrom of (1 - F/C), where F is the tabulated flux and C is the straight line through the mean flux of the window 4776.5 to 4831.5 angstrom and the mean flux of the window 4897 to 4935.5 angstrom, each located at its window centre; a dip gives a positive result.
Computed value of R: 0.2 angstrom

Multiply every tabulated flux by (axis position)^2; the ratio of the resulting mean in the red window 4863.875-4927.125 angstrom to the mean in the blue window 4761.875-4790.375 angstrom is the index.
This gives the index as 1.2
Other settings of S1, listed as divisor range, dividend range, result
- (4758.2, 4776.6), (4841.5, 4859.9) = 1.20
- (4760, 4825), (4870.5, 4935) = 1.17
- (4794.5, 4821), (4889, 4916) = 1.08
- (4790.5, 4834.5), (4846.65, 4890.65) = 1.10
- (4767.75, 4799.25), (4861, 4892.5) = 1.11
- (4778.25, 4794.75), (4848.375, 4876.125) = 1.17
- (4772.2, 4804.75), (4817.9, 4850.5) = 1.06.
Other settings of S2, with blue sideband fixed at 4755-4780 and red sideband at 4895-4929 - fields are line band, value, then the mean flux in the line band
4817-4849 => 0.02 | 21.8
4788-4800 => 0.01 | 21.1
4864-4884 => 0.01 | 22.9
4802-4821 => -0.01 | 21.9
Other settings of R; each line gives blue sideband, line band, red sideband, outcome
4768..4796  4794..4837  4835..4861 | 0.1 angstrom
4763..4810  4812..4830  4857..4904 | 0.7 angstrom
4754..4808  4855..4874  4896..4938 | 0.2 angstrom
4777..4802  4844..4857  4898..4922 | -0.1 angstrom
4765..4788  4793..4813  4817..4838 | -1.1 angstrom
